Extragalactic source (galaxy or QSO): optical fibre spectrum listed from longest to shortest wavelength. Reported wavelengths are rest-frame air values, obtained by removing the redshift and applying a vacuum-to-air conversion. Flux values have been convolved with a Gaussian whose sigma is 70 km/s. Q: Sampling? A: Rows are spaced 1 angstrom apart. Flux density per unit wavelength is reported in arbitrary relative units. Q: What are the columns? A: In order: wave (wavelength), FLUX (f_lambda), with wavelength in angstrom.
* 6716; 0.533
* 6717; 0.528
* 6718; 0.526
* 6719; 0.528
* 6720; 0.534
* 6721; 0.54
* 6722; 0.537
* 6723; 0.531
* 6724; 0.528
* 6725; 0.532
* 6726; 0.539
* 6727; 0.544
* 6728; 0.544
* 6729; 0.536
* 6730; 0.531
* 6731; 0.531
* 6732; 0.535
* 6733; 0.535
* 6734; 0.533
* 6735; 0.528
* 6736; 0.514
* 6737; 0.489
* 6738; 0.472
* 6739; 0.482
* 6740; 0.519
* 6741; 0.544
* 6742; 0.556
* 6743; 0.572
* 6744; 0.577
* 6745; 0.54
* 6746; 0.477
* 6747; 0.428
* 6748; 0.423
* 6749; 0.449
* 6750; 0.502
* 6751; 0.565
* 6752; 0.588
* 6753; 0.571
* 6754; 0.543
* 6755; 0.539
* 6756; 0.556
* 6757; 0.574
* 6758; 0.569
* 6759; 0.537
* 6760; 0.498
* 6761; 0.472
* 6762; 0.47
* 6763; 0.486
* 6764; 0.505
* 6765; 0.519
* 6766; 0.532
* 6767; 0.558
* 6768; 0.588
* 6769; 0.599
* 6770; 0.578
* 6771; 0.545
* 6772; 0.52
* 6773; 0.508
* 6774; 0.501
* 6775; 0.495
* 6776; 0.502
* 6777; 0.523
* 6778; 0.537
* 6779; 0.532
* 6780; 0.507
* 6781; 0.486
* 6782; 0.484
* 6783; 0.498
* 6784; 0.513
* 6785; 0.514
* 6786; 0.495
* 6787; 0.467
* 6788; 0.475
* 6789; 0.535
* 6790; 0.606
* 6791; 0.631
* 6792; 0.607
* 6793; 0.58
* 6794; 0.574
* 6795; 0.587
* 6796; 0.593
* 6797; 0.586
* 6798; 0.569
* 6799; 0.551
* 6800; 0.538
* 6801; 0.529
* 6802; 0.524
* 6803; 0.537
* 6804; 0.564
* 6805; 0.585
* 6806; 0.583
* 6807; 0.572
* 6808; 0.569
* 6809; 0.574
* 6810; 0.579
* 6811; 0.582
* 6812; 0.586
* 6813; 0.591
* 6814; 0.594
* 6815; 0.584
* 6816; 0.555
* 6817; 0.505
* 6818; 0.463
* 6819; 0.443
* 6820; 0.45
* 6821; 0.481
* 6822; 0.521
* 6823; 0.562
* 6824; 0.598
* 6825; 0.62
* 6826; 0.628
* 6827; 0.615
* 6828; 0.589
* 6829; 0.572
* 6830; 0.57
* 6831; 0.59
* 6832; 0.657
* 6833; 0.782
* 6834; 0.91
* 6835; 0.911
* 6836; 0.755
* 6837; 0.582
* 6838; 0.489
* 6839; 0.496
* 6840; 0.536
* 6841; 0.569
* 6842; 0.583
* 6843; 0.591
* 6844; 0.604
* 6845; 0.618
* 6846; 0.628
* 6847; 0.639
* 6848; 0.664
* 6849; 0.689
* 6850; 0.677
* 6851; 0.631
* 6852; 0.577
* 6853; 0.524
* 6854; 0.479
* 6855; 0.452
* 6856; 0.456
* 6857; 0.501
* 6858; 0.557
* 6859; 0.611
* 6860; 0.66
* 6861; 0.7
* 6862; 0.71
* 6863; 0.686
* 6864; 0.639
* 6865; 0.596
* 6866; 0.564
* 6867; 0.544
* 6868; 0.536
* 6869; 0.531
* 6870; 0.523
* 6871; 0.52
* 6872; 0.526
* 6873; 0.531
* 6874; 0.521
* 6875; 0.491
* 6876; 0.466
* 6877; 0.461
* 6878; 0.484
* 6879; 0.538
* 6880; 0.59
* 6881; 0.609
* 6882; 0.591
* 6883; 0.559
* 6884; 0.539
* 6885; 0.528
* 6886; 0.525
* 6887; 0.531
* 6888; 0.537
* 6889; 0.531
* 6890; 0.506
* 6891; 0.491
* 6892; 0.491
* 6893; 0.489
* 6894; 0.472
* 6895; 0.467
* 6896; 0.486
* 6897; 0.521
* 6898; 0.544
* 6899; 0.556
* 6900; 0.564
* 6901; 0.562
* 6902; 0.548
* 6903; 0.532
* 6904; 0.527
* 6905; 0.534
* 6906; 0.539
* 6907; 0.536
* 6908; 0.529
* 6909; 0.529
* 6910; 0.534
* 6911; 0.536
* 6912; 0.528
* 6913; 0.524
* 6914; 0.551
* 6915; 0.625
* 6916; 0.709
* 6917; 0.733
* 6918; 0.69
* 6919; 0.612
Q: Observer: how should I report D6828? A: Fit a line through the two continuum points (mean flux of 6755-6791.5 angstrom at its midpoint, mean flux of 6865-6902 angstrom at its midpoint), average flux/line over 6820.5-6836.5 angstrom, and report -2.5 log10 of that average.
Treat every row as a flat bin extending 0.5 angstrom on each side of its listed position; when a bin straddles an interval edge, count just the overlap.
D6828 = -0.23 mag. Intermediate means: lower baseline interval 0.526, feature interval 0.648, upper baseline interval 0.527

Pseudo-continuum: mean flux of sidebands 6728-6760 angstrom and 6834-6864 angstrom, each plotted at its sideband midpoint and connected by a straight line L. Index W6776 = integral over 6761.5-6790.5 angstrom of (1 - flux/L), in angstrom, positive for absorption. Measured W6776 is 1.7 angstrom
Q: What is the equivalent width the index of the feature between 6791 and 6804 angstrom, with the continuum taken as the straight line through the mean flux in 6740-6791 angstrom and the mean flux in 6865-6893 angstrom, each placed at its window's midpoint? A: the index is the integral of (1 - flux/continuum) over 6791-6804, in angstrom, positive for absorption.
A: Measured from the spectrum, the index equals -1.0 angstrom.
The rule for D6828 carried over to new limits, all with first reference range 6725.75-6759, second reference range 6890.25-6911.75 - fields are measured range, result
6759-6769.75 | 0.005 mag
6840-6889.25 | -0.087 mag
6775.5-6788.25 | 0.049 mag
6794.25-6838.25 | -0.121 mag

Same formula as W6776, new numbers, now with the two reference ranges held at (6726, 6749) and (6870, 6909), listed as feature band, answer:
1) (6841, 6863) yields -3.2 angstrom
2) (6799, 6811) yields -0.9 angstrom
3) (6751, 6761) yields -0.6 angstrom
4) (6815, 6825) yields 0.1 angstrom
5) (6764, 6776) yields -0.4 angstrom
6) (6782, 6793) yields -0.3 angstrom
